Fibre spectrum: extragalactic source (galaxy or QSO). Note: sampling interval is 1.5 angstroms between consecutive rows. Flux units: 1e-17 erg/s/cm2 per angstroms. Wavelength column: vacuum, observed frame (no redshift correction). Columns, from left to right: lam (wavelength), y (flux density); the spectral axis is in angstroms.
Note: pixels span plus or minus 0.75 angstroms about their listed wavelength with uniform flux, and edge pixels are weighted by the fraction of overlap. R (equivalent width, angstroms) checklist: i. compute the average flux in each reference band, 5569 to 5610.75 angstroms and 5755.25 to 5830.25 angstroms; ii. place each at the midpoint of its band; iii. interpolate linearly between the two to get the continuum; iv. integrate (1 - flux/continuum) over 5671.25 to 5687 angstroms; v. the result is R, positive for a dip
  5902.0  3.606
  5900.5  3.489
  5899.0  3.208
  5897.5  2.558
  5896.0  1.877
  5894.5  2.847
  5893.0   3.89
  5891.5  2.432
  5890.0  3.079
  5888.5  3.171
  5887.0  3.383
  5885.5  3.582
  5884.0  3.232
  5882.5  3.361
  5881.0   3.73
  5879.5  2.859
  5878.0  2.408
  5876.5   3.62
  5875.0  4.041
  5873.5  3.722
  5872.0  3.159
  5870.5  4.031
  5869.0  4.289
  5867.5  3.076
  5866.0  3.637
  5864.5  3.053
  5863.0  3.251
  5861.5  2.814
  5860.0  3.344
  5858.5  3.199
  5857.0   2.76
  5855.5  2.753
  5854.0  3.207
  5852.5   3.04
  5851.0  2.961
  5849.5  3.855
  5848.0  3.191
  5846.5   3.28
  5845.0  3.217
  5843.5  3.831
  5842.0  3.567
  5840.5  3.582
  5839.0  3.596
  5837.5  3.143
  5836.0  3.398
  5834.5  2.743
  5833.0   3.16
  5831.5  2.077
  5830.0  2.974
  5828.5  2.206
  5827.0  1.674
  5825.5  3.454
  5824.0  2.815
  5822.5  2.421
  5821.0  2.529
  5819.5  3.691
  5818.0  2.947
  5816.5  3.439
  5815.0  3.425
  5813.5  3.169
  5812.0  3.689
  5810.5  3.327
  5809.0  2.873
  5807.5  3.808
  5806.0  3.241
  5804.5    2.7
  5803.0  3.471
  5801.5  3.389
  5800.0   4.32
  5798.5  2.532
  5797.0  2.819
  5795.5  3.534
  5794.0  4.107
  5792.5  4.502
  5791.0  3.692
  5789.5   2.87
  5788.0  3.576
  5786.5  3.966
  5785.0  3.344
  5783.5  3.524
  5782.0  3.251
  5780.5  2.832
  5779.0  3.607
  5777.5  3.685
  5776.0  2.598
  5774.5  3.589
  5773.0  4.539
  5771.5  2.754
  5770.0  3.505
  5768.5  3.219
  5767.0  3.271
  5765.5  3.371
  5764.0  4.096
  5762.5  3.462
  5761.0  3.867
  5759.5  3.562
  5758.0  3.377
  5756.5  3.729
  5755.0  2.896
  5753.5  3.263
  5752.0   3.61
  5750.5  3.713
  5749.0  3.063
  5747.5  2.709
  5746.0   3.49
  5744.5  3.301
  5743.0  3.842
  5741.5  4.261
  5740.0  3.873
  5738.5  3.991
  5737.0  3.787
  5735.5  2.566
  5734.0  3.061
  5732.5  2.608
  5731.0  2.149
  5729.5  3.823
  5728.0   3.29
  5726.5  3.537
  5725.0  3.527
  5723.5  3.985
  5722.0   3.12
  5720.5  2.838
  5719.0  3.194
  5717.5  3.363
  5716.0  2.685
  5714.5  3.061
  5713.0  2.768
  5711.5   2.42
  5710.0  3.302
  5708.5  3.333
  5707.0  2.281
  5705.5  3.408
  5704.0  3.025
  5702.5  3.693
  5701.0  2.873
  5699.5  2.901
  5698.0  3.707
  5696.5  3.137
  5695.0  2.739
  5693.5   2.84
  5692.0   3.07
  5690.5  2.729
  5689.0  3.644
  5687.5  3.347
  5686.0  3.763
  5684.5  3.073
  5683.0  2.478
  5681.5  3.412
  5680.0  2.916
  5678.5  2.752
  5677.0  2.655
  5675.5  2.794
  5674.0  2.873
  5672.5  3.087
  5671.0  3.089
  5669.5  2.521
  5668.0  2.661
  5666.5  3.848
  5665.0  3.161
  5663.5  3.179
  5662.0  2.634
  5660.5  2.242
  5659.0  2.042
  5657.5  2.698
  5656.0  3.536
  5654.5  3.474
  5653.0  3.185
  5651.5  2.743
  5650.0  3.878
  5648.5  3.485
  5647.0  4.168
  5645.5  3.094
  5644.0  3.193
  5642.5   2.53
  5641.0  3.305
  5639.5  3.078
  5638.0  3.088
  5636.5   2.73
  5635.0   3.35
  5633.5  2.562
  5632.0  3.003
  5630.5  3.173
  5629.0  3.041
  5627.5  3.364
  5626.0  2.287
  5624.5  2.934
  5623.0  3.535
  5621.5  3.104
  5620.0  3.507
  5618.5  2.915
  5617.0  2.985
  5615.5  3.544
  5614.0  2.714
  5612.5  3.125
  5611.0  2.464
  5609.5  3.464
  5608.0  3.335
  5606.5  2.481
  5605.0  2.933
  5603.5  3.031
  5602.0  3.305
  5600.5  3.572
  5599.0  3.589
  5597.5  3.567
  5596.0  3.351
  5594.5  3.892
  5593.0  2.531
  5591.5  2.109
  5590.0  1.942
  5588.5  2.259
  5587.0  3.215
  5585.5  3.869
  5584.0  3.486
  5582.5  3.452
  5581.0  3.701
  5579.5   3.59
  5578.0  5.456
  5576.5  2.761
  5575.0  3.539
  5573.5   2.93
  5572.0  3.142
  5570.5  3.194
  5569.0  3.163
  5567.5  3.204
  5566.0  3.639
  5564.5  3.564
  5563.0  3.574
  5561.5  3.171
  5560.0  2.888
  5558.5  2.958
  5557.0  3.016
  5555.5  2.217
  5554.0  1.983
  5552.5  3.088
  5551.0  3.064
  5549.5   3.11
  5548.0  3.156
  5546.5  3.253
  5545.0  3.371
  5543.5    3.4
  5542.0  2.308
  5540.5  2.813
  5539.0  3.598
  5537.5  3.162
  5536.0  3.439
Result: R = 1.4 angstroms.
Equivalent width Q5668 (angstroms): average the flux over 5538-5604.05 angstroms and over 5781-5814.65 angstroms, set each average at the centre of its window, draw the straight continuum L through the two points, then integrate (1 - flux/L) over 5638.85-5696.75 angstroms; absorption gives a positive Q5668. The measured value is 4.2 angstroms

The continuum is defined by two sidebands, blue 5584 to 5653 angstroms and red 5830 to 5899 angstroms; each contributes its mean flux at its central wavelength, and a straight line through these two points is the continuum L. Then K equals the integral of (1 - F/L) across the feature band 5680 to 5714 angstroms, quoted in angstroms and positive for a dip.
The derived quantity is 0.6 angstroms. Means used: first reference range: 3.1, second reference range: 3.22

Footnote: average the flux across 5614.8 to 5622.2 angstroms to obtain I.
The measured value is 3.21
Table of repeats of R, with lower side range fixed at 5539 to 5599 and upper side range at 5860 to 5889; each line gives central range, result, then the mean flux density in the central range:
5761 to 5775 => -1.0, 3.55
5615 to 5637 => 0.9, 3.07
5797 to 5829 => 2.3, 3.1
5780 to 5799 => -0.7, 3.45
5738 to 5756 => -1.1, 3.5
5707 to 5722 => 1.4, 2.97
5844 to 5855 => 0.4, 3.25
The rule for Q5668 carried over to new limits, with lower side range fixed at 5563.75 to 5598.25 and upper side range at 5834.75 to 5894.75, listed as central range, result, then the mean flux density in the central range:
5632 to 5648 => 0.9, 3.11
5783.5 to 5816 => -1.4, 3.45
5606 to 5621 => 1.0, 3.06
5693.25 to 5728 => 1.8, 3.13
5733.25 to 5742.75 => -0.9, 3.6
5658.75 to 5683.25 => 3.2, 2.87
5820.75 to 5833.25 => 2.8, 2.57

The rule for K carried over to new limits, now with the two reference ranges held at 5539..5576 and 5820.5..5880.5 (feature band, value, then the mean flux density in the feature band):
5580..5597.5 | -0.1 angstroms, 3.1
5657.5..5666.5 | 1.0 angstroms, 2.76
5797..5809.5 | -0.5 angstroms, 3.27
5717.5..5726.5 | -0.7 angstroms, 3.35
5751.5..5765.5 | -1.8 angstroms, 3.53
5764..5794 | -3.4 angstroms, 3.49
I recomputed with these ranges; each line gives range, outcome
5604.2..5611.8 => 2.94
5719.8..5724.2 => 3.31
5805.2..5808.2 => 3.51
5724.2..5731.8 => 3.27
